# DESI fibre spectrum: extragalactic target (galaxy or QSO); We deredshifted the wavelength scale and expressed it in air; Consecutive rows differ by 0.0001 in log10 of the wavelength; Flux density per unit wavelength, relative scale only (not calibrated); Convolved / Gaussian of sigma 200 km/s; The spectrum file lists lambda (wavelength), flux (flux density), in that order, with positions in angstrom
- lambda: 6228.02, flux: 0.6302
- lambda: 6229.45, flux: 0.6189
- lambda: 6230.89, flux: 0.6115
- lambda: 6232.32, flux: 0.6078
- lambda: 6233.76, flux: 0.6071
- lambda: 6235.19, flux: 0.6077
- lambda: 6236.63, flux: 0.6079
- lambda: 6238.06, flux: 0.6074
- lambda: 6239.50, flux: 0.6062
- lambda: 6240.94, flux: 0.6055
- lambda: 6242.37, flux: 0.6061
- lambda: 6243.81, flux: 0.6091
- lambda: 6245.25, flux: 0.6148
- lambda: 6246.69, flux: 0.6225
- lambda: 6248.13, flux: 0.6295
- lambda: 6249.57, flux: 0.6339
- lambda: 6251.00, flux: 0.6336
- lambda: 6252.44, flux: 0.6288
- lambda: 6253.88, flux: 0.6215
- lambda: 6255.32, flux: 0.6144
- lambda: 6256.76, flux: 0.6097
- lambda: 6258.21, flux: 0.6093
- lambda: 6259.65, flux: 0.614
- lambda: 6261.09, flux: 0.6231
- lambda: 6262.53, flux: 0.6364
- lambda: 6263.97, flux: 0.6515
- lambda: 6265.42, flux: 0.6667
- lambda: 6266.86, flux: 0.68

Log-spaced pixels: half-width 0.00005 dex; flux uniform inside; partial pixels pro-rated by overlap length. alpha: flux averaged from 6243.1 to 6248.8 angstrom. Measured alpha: 0.618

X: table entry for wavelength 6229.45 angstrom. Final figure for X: 0.6189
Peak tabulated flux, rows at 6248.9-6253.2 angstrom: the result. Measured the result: 0.6339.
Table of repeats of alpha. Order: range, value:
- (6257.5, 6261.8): 0.616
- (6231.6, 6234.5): 0.609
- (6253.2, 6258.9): 0.613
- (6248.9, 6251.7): 0.636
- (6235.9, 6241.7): 0.607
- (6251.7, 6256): 0.622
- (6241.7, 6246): 0.609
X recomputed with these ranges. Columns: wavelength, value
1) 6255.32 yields 0.6144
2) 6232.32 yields 0.6078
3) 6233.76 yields 0.6071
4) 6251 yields 0.6336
